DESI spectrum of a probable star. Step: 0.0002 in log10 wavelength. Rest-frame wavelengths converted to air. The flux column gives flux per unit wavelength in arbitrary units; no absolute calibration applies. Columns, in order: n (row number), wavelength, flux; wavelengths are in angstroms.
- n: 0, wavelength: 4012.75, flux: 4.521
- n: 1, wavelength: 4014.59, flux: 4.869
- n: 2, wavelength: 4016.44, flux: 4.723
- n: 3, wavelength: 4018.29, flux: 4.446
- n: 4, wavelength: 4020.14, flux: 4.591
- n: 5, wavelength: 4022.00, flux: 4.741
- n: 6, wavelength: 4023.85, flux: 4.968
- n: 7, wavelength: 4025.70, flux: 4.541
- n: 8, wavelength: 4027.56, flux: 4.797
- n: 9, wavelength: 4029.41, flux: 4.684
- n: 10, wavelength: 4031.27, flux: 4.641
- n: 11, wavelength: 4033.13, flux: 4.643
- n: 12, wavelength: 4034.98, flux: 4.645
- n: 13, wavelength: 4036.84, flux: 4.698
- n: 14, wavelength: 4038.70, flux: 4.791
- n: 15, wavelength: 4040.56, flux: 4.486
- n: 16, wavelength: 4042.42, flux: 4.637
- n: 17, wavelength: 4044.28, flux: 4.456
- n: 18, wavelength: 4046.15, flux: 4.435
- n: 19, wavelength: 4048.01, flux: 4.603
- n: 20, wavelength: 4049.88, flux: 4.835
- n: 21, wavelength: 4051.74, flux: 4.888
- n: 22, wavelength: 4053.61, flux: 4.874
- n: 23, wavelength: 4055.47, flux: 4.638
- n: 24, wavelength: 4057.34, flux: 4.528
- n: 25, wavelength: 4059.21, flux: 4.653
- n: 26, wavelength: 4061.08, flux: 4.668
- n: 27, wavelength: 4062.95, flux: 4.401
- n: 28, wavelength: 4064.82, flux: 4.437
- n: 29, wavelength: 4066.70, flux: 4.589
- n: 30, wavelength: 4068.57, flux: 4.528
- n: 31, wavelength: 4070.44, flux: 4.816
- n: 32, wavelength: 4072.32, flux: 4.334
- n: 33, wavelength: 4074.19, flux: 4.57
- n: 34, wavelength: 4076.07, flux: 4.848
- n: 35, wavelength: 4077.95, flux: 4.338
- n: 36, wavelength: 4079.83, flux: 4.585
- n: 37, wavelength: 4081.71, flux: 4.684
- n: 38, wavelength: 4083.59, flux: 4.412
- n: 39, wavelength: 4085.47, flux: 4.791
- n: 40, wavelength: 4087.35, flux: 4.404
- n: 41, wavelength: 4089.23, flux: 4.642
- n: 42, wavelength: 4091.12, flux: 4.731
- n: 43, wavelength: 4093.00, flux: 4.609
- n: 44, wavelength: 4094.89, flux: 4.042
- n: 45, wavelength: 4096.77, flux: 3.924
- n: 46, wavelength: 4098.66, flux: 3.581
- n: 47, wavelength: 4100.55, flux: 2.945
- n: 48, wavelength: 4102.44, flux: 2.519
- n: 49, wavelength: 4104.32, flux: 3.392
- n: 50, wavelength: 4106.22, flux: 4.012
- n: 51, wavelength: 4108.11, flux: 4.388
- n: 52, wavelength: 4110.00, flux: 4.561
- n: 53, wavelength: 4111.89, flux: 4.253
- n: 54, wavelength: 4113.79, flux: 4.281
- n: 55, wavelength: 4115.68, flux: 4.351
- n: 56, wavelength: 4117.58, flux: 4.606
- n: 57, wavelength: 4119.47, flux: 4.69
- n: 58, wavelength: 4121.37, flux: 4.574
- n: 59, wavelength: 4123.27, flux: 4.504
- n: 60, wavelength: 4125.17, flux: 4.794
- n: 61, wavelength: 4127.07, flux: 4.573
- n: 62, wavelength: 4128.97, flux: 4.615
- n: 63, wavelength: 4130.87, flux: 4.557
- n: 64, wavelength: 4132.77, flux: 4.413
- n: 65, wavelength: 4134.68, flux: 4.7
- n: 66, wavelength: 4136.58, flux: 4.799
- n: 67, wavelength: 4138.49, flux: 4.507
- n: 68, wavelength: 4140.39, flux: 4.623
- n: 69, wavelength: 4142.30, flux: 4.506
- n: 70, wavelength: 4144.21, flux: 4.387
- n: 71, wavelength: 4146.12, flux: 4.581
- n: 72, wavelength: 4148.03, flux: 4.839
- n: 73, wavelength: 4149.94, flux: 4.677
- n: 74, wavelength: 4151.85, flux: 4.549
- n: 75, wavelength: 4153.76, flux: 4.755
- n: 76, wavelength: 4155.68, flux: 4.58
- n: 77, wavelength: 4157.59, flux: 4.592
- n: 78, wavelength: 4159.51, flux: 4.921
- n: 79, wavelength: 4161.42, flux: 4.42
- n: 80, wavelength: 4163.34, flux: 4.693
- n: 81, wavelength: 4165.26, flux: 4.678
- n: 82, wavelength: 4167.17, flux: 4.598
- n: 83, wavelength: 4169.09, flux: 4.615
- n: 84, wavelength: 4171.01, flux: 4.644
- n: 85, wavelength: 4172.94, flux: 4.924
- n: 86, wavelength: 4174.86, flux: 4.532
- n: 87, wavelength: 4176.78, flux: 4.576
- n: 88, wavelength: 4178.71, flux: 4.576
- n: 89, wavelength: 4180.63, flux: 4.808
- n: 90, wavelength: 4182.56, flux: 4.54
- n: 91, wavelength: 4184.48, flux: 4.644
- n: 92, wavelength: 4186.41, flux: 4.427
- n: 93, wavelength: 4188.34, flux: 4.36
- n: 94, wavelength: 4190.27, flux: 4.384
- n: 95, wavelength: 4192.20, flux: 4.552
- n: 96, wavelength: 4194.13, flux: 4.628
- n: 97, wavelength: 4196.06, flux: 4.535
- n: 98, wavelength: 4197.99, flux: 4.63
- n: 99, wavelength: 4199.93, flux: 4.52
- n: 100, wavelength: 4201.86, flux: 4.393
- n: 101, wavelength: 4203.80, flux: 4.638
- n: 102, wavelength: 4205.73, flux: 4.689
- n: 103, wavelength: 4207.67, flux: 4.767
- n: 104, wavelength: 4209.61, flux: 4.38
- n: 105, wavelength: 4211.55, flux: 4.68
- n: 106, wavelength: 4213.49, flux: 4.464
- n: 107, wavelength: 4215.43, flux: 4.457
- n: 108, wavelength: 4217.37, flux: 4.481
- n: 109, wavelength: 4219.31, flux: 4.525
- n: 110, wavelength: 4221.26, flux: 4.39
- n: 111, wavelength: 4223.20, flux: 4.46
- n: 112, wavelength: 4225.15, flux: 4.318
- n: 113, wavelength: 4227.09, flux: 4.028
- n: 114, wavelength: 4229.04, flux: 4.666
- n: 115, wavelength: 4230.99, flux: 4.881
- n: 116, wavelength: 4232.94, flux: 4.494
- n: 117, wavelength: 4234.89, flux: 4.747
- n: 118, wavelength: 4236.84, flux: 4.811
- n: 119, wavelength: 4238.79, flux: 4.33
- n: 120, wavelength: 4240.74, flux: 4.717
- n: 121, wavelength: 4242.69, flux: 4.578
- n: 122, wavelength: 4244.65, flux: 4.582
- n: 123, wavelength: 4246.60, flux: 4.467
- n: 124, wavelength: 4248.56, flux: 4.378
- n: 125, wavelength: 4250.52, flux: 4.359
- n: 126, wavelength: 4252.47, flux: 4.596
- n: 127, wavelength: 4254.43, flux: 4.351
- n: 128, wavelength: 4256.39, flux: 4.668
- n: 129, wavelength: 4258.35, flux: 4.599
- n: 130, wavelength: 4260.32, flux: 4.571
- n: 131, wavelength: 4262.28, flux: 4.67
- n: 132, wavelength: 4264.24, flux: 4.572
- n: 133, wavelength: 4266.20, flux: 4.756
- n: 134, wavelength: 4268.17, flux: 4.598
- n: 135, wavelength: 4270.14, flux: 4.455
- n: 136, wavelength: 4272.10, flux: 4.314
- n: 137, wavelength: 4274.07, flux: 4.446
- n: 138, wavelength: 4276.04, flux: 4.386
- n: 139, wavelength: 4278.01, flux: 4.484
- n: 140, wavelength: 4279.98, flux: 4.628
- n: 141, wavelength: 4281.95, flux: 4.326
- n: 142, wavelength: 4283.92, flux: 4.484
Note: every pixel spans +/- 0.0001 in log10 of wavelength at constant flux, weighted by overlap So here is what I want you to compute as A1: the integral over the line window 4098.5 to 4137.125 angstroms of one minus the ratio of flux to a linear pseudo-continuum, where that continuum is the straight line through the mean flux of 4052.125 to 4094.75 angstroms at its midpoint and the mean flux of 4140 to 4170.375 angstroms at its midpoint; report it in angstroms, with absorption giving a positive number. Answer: 3.0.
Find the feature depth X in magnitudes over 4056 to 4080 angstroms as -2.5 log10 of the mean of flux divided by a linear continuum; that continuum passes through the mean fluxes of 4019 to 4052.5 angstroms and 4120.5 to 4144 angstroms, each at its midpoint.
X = 0.02 mag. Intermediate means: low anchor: 4.67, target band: 4.56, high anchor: 4.59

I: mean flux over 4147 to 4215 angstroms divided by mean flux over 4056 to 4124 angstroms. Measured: 1.1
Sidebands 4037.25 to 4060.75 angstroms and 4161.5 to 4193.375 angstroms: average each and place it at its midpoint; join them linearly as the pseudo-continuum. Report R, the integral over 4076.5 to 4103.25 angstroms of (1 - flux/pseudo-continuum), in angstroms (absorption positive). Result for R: 2.6 angstroms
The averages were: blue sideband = 4.65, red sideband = 4.59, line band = 4.18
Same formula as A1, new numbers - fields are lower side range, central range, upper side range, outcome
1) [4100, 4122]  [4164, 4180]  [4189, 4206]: -0.9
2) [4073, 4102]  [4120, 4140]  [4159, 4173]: -0.5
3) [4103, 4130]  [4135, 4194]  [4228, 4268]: -2.1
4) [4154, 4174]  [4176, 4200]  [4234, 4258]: 0.4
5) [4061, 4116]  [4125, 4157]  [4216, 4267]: -1.8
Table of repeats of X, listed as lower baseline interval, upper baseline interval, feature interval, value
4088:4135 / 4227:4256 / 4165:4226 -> -0.03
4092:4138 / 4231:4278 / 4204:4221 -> -0.02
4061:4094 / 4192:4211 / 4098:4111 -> 0.25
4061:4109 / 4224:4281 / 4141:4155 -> -0.06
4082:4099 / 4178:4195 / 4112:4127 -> -0.02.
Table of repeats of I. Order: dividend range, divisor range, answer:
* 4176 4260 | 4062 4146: 1.03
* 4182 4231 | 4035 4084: 0.98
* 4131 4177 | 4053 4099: 1.03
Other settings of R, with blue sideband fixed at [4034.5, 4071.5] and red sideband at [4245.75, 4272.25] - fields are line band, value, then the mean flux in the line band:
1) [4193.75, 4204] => 0.0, 4.55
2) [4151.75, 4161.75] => -0.2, 4.66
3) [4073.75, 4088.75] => 0.1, 4.58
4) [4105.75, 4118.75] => 0.7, 4.37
